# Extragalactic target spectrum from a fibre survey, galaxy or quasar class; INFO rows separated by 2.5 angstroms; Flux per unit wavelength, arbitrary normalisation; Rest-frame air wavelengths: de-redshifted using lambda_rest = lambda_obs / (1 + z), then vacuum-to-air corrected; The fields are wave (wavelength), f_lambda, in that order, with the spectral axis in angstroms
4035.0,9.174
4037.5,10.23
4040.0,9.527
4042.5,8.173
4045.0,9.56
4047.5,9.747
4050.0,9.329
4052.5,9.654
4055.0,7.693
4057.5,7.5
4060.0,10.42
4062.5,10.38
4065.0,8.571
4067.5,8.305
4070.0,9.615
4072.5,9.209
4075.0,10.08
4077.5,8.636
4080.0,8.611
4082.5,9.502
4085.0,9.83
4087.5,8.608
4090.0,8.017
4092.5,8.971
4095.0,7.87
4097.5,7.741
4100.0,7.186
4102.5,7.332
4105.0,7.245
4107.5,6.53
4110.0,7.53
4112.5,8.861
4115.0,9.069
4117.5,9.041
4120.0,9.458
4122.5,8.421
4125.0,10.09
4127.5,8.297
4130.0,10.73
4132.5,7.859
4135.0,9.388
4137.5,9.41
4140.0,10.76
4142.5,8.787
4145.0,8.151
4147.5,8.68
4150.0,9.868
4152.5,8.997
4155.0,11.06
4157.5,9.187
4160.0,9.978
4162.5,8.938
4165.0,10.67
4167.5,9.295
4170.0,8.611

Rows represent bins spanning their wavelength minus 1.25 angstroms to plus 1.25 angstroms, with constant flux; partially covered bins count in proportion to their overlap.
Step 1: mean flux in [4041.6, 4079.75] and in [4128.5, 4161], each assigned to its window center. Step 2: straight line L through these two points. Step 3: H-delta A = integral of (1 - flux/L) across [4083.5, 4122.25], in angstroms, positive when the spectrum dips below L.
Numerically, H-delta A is 4.37 angstroms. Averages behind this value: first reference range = 9.12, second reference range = 9.44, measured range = 8.23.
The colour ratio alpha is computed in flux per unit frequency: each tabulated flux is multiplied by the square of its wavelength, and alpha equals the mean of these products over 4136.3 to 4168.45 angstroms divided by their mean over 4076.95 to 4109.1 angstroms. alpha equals 1.2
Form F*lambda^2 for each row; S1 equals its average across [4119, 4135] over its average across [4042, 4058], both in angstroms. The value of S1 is 1.07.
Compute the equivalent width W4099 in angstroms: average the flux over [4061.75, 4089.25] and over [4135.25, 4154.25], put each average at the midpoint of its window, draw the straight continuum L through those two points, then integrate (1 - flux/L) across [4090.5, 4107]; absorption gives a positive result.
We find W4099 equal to 2.7 angstroms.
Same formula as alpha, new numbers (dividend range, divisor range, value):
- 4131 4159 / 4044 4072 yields 1.06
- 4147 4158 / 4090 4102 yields 1.25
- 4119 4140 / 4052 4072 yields 1.07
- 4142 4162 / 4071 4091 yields 1.07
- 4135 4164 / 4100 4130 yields 1.14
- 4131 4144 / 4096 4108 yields 1.30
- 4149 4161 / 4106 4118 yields 1.23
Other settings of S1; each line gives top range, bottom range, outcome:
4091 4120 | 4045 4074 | 0.89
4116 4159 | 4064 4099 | 1.09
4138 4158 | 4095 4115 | 1.27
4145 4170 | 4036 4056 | 1.08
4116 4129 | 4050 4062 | 1.05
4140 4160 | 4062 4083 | 1.06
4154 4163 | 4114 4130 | 1.09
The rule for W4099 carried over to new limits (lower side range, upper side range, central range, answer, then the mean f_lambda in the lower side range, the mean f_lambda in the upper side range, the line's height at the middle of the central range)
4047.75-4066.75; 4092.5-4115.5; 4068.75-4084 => -1.3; 9.09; 7.73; 8.54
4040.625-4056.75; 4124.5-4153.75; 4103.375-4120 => 1.9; 9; 9.23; 9.16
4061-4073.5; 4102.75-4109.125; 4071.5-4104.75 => -2.1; 9.24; 7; 8.03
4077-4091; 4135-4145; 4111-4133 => 0.3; 8.89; 9.43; 9.26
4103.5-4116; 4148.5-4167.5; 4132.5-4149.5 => -0.1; 7.81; 9.76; 9.08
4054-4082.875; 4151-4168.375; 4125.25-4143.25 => 0.3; 9.04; 9.74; 9.55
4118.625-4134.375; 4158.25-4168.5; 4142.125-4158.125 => 0.4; 9.15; 9.7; 9.51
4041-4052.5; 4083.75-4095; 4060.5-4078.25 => -0.7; 9.26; 8.75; 8.99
